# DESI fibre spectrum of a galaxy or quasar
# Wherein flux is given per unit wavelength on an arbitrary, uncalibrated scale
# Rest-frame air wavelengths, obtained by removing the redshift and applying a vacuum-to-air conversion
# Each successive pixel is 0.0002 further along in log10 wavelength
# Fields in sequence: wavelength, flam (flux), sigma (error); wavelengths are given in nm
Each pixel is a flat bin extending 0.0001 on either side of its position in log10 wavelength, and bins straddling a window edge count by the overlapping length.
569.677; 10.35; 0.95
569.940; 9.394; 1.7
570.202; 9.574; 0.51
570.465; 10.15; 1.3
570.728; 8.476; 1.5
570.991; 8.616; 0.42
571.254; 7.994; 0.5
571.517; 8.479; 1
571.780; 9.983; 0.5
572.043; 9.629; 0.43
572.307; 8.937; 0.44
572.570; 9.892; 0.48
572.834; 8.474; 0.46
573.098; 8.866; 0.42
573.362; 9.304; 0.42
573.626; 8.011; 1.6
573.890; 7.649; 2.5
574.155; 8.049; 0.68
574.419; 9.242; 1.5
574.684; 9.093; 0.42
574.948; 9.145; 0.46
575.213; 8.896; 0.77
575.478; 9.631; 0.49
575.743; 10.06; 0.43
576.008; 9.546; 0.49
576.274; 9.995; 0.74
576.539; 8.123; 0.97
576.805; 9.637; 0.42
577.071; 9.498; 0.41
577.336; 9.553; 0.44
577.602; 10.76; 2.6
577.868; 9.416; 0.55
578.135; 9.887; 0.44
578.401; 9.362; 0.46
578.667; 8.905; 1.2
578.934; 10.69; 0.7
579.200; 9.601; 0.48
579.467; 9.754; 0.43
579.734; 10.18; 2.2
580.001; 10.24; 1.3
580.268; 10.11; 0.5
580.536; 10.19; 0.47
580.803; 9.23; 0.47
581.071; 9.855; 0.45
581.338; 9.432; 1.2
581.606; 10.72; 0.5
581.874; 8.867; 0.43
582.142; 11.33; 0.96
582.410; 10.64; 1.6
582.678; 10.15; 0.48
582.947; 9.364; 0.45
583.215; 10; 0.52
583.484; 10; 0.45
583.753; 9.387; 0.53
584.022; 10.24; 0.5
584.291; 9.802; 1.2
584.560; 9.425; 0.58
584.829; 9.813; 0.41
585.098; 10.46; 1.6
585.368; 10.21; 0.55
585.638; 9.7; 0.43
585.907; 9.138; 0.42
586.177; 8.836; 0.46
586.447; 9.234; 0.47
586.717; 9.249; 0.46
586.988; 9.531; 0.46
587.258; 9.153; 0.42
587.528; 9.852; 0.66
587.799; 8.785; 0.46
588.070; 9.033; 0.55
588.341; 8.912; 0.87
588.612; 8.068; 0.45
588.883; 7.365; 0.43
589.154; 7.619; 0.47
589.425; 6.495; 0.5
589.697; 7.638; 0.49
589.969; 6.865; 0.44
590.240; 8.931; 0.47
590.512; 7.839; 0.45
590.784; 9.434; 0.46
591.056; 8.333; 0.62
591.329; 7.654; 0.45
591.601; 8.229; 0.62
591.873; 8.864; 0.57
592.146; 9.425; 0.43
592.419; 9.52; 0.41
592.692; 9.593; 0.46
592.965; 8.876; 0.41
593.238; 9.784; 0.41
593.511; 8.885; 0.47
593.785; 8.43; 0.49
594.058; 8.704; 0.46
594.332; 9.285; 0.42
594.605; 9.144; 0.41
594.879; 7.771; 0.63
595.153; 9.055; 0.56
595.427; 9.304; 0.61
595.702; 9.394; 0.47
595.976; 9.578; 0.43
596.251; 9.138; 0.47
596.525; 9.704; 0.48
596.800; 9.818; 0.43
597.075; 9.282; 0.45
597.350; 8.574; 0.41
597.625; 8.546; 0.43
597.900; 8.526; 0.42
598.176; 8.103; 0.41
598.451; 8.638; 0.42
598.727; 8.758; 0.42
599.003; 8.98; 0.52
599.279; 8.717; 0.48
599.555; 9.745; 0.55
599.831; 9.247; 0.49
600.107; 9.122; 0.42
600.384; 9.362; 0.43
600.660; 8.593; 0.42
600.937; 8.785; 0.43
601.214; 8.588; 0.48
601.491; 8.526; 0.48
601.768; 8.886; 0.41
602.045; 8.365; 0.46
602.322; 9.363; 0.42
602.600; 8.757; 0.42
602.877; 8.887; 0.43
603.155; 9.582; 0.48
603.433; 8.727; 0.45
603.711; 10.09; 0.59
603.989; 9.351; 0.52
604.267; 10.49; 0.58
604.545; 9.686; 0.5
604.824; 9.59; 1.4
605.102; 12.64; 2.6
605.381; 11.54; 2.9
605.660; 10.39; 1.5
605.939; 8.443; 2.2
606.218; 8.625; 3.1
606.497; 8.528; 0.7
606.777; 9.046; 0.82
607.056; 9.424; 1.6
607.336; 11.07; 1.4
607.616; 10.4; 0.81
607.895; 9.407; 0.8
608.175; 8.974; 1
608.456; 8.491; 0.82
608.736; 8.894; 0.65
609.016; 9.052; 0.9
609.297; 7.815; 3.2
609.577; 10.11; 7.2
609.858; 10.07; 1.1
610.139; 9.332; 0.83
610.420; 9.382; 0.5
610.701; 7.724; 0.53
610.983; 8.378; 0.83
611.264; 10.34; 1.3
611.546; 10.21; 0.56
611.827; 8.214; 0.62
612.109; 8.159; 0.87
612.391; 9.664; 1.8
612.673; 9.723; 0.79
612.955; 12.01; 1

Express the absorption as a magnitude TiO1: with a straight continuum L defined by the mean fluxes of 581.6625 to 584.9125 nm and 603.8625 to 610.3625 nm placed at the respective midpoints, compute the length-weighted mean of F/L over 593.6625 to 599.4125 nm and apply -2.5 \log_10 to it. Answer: 0.10 mag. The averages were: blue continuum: 9.94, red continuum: 9.62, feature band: 8.93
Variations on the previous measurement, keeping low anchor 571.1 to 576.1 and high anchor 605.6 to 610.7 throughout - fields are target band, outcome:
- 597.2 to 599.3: 0.07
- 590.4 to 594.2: 0.04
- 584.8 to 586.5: -0.06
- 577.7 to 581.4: -0.09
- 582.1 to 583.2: -0.13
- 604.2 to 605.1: -0.12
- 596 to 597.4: -0.02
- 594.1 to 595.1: 0.05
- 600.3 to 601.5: 0.05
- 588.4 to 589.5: 0.20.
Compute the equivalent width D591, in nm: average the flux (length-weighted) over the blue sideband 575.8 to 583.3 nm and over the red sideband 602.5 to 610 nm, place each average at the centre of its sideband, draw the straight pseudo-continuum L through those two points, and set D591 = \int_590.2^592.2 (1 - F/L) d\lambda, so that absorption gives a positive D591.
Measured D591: 0.24 nm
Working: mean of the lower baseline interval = 9.82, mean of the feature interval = 8.54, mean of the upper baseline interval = 9.56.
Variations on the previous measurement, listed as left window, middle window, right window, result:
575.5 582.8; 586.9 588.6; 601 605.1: 0.09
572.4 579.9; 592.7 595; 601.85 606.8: 0.14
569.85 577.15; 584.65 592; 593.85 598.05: 0.28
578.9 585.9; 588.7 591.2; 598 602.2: 0.43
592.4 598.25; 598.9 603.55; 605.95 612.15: 0.07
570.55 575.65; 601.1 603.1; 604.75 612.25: 0.11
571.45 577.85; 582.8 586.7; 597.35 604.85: -0.23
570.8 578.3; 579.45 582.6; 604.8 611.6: -0.29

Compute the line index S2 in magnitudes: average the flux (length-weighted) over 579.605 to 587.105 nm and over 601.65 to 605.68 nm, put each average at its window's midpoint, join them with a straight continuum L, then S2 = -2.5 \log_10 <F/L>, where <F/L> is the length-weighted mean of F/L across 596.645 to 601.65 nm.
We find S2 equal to 0.10 mag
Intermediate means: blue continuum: 9.83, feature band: 8.89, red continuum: 9.74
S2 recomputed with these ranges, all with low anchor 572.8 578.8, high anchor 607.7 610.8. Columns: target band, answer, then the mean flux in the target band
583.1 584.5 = -0.079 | 9.86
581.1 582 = -0.062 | 9.7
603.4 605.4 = -0.133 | 10.3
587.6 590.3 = 0.147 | 7.99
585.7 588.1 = -0.009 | 9.22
